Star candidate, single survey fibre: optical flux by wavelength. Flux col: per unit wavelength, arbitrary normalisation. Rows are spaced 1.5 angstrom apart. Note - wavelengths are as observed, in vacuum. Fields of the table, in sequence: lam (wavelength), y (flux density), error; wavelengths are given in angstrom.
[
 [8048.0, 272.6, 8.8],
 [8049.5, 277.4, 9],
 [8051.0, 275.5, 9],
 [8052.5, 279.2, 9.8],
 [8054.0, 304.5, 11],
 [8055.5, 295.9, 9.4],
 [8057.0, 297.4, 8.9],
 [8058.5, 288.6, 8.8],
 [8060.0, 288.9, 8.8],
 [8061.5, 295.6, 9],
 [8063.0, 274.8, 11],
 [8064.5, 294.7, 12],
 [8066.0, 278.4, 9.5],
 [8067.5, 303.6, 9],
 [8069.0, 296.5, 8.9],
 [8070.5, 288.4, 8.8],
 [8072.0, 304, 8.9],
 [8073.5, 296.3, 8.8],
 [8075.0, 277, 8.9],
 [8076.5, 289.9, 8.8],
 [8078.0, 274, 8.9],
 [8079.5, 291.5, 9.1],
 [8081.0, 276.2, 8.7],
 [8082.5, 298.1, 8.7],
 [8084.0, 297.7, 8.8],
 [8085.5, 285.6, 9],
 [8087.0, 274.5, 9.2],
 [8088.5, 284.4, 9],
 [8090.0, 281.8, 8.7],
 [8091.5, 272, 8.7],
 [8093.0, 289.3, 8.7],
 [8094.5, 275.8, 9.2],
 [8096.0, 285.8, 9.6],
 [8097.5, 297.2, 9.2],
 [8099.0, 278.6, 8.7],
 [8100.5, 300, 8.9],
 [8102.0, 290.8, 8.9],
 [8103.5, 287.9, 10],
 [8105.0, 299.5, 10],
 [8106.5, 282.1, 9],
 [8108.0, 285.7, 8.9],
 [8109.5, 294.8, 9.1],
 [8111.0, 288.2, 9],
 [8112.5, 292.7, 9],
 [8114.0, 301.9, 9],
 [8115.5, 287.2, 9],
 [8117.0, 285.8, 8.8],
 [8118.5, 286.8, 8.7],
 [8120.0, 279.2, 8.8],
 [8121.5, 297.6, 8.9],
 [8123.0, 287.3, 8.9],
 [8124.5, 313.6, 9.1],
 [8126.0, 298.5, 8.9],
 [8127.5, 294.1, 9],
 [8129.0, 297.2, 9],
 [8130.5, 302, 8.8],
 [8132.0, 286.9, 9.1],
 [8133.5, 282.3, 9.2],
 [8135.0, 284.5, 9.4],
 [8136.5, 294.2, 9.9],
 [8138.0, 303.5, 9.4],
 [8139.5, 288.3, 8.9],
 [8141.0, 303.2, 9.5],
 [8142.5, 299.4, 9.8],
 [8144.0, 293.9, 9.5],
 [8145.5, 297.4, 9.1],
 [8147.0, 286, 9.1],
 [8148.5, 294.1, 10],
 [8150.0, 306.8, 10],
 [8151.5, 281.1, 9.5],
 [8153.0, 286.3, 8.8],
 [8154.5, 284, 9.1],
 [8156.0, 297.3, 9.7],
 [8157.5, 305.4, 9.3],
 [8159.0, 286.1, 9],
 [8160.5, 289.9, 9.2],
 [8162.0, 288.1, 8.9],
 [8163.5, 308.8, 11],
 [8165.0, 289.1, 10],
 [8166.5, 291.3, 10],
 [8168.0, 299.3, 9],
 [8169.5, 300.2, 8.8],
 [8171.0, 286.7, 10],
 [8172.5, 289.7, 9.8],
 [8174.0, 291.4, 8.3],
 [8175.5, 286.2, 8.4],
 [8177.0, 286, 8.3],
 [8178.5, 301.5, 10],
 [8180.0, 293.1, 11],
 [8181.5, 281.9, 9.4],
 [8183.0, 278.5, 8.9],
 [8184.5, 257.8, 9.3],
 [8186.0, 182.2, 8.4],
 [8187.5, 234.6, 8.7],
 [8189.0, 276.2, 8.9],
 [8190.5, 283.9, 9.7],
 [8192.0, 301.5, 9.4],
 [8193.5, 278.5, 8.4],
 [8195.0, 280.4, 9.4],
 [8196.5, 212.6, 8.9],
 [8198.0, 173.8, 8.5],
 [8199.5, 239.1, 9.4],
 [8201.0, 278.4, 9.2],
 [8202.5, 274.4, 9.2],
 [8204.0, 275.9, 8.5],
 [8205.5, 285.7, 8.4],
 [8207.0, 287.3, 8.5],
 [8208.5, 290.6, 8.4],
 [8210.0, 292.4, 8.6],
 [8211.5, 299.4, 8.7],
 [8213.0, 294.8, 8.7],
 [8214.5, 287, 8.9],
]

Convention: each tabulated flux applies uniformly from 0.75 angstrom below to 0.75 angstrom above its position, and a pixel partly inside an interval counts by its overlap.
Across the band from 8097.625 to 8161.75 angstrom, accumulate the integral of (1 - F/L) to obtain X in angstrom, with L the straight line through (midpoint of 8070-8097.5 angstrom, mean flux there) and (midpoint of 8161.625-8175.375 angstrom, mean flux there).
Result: -0.5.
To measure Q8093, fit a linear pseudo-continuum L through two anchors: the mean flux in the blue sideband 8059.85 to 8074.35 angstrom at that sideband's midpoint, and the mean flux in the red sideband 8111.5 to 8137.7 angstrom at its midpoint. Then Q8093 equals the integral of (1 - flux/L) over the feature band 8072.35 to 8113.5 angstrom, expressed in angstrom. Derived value 0.7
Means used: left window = 292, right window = 293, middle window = 287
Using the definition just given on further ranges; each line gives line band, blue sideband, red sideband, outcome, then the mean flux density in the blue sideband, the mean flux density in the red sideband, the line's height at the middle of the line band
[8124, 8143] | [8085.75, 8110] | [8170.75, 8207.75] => -1.12 angstrom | 286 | 268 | 279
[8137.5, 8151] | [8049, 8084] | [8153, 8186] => -0.40 angstrom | 289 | 288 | 288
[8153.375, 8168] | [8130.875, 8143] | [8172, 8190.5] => -0.62 angstrom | 293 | 272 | 282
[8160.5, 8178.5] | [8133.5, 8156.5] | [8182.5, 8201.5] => -1.42 angstrom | 293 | 251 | 271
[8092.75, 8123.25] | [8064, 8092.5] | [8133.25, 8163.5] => 0.07 angstrom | 288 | 293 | 290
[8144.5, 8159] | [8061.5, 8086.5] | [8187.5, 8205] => -1.17 angstrom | 289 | 261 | 271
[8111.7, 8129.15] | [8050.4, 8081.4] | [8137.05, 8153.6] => -0.02 angstrom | 289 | 295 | 293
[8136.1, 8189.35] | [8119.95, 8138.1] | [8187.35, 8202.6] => -2.13 angstrom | 294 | 258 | 276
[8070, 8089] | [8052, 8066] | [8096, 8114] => 0.21 angstrom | 291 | 291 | 291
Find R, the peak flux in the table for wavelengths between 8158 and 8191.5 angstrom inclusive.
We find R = 308.8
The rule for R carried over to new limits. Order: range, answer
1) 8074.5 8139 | 313.6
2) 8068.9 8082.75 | 304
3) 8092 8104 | 300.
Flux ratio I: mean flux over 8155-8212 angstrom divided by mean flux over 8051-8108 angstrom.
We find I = 1.0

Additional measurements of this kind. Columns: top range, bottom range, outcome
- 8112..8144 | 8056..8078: 1.01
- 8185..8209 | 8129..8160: 0.88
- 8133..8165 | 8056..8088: 1.01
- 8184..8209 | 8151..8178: 0.89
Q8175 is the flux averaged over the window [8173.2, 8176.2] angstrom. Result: 289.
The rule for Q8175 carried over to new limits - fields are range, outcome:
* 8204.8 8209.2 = 288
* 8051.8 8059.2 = 293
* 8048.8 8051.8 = 276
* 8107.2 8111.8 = 290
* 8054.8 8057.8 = 297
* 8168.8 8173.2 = 292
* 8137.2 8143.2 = 299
